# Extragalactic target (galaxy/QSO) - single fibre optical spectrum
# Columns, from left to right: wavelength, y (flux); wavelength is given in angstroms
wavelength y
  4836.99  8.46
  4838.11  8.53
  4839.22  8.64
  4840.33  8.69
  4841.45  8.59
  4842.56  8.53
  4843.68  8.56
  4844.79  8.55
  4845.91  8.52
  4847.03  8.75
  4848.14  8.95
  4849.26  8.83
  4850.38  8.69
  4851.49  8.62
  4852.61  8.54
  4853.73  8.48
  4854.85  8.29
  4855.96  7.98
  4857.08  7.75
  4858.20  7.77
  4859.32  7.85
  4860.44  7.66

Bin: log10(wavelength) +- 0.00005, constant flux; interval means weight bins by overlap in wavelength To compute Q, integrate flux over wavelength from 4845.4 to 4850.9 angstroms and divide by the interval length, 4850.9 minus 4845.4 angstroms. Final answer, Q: 8.74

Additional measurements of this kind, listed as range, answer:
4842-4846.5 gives 8.54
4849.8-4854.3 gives 8.58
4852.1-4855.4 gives 8.42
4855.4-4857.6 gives 7.89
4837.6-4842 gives 8.62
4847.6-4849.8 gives 8.88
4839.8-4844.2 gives 8.58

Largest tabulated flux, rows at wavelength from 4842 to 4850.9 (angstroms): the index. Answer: 8.95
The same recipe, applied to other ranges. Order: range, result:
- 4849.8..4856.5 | 8.69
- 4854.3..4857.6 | 8.29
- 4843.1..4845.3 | 8.56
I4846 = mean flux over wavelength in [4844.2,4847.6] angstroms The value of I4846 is 8.62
